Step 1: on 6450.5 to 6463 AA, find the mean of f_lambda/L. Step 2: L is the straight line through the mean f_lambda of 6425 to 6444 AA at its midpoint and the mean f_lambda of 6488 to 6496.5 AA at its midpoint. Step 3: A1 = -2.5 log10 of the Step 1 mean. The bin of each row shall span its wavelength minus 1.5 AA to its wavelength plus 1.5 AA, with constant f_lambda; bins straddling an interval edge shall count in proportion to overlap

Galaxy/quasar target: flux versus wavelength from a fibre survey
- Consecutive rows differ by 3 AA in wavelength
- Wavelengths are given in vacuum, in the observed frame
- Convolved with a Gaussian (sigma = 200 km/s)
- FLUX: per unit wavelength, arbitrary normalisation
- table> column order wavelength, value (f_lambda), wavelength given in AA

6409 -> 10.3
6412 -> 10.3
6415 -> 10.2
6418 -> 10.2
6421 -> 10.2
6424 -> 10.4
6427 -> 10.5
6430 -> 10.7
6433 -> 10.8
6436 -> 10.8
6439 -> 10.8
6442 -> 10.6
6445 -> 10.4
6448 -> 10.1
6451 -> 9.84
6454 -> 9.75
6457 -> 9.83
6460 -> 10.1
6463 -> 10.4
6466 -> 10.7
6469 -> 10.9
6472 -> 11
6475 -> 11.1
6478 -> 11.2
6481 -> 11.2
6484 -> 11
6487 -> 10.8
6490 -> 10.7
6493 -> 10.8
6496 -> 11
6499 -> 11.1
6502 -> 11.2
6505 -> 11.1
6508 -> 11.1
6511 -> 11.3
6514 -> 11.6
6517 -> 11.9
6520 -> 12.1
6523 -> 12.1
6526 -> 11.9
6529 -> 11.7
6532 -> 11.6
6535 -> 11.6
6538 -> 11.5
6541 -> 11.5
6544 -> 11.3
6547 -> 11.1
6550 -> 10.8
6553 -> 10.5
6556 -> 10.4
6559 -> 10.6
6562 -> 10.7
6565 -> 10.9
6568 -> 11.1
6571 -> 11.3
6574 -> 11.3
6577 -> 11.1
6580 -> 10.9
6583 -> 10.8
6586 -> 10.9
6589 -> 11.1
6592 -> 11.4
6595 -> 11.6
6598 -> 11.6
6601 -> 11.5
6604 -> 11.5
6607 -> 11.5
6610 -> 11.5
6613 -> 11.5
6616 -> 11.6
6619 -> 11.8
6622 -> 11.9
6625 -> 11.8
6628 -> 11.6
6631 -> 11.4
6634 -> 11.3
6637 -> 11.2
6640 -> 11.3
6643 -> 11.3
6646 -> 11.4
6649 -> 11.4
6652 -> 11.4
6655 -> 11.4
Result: 0.08 mag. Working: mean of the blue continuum 10.7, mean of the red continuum 10.8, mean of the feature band 9.95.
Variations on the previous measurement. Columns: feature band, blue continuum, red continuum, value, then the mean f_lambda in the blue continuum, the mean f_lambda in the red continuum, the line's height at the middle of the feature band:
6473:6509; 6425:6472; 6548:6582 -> -0.043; 10.4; 10.9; 10.6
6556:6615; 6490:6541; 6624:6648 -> 0.023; 11.5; 11.4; 11.4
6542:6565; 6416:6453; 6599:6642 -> 0.033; 10.4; 11.5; 11.1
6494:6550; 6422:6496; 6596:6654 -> -0.050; 10.6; 11.5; 10.9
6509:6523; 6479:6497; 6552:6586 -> -0.080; 10.9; 10.9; 10.9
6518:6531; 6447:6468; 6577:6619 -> -0.118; 10.1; 11.3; 10.7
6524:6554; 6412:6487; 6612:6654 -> -0.037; 10.5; 11.5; 11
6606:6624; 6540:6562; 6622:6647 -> -0.032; 10.9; 11.4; 11.3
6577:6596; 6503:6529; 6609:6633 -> 0.051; 11.6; 11.6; 11.6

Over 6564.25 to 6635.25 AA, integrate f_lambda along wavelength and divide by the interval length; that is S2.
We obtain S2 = 11.4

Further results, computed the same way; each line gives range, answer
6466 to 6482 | 11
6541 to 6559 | 10.9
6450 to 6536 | 11.1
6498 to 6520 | 11.4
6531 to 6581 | 11.1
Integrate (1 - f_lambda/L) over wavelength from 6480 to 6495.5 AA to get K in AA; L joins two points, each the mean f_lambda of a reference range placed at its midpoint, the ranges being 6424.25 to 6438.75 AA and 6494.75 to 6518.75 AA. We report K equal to 0.3 AA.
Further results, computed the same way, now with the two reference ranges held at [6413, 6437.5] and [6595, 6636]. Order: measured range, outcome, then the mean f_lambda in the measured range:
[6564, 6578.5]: 0.2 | 11.1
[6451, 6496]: 0.4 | 10.7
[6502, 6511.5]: -0.2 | 11.2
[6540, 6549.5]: -0.1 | 11.2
